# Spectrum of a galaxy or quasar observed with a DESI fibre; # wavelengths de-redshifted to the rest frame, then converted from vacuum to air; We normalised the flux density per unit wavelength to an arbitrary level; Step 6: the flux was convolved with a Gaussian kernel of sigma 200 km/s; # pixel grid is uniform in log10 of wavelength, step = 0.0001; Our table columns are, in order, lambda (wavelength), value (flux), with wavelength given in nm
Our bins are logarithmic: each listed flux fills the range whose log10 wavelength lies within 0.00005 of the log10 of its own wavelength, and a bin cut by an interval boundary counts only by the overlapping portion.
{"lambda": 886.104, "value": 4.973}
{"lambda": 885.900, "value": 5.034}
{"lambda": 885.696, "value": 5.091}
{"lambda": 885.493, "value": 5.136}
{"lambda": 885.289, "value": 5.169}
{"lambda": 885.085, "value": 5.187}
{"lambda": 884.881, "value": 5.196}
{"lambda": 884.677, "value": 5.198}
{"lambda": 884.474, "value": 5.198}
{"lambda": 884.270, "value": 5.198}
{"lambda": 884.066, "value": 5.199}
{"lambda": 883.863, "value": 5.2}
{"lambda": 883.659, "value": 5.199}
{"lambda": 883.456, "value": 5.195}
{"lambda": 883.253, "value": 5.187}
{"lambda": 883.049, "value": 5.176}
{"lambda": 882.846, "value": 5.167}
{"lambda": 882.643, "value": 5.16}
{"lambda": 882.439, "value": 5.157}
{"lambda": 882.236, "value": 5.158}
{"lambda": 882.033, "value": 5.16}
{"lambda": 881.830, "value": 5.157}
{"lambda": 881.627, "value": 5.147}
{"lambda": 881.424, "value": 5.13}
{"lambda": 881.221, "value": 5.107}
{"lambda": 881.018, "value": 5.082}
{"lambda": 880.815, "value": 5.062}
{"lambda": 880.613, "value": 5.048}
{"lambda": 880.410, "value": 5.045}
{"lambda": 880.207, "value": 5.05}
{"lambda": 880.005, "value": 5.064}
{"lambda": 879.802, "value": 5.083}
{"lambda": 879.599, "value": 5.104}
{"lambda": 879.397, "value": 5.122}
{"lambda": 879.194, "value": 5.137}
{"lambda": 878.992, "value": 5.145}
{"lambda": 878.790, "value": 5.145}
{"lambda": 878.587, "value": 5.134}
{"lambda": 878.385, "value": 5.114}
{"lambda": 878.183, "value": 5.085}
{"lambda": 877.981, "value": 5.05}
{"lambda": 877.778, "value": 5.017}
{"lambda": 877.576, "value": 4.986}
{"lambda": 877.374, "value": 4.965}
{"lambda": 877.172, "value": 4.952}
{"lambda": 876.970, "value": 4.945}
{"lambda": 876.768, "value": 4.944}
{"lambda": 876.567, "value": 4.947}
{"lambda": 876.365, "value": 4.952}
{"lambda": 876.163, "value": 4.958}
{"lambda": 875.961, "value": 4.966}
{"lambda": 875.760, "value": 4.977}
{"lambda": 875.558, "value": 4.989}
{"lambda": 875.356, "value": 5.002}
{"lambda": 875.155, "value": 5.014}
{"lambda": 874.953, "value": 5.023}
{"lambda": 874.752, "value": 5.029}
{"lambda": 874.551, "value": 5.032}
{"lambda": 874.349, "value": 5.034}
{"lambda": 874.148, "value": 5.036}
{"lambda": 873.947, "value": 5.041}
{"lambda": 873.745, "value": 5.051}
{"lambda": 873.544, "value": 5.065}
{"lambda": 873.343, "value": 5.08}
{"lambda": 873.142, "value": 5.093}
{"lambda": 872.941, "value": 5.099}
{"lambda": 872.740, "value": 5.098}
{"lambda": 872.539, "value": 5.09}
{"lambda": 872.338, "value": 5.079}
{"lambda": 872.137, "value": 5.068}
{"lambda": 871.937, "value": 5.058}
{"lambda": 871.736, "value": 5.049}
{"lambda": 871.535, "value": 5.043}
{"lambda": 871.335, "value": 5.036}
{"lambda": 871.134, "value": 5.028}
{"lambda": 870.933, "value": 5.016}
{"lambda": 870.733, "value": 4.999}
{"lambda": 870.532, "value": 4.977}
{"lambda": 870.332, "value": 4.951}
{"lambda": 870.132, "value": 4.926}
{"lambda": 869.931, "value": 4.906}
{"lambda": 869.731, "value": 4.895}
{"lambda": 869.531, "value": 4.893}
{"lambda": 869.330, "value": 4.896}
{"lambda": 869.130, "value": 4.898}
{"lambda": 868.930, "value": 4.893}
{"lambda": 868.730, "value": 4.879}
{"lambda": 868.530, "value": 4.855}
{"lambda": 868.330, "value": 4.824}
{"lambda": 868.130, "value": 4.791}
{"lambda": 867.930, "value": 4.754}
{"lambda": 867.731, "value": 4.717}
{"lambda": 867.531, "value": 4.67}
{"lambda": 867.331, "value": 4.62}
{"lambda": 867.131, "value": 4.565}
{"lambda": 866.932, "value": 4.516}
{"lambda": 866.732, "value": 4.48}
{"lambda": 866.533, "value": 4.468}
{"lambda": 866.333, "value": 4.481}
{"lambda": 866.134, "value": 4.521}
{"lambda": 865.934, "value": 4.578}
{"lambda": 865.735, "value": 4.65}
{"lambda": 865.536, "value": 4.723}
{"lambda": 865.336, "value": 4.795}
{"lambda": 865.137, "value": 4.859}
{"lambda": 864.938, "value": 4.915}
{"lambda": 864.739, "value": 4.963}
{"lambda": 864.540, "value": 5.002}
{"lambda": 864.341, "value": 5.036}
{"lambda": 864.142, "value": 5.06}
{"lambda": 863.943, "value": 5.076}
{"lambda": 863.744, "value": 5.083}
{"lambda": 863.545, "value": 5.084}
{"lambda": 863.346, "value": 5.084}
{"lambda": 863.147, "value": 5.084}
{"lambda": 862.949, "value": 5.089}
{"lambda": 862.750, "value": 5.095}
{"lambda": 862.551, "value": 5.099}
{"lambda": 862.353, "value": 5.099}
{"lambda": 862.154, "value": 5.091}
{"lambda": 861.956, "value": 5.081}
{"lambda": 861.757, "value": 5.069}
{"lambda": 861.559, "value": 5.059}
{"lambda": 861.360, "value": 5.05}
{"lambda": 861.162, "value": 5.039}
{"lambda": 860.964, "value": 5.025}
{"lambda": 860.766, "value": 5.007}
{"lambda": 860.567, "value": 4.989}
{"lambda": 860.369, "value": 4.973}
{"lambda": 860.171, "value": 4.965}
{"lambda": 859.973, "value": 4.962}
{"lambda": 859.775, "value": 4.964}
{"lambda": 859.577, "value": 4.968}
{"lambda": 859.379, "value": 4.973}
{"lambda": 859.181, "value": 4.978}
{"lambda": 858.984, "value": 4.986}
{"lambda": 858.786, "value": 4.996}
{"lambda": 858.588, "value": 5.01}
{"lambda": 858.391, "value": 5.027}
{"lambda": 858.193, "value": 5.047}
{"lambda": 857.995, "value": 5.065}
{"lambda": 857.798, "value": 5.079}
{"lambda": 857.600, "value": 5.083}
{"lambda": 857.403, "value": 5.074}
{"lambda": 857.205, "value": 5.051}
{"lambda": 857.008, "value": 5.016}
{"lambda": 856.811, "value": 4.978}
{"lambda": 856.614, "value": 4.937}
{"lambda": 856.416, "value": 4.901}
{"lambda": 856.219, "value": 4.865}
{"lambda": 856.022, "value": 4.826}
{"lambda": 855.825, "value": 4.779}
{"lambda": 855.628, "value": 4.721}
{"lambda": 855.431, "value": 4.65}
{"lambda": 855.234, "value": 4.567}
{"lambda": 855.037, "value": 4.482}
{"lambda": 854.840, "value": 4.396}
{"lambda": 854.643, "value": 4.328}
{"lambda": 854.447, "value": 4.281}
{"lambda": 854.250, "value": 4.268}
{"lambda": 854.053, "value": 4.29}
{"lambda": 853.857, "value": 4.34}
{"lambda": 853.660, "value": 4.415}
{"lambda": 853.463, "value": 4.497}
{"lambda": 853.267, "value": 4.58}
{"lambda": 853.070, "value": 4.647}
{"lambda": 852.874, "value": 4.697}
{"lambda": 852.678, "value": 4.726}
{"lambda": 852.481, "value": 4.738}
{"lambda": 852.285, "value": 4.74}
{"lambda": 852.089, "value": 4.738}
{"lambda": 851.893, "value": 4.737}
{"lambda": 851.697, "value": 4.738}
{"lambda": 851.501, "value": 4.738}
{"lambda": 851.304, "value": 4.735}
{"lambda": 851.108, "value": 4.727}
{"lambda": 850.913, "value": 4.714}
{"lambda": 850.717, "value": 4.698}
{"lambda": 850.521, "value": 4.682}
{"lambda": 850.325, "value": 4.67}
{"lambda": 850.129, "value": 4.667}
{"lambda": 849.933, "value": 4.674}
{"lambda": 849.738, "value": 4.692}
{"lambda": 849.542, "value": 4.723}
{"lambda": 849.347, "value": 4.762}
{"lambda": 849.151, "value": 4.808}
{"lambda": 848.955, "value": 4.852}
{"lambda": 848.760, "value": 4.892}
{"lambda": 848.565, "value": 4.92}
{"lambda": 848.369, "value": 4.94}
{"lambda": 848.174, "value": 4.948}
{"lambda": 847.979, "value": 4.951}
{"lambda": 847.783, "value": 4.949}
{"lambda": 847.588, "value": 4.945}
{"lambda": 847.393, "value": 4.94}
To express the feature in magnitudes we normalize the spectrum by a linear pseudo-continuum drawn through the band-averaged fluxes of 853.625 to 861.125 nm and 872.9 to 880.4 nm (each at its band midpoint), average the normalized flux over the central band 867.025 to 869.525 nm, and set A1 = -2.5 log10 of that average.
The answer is 0.037 mag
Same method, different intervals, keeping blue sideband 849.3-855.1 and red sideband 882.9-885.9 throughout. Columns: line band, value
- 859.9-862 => -0.057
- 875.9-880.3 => 0.005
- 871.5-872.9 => -0.024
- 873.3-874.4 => -0.013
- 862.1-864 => -0.064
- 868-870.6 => 0.004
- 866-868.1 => 0.065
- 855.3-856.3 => -0.021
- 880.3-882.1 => 0.004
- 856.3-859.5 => -0.069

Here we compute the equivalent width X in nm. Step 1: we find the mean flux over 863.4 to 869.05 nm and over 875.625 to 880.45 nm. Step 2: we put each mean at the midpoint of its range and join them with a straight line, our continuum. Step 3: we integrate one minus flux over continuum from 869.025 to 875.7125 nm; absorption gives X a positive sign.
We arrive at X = -0.14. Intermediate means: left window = 4.78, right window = 5.04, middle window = 5.01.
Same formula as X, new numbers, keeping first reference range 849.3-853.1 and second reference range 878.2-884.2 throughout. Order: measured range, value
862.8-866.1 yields -0.03 nm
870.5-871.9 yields -0.01 nm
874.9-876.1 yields 0.01 nm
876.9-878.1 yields 0.02 nm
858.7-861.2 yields -0.08 nm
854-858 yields 0.03 nm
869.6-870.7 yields 0.01 nm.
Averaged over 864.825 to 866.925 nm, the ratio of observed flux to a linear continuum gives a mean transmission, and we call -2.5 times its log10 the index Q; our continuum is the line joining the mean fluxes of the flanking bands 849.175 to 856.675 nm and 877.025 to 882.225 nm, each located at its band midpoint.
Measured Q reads 0.05 mag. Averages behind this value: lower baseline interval 4.64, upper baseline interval 5.08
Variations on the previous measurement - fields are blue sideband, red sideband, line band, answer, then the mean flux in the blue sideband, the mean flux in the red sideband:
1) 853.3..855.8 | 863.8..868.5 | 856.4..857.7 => -0.11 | 4.45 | 4.75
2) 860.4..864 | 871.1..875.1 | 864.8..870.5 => 0.07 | 5.06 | 5.06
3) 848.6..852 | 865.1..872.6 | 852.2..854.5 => 0.05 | 4.74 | 4.83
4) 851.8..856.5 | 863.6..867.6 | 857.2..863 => -0.08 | 4.59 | 4.76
